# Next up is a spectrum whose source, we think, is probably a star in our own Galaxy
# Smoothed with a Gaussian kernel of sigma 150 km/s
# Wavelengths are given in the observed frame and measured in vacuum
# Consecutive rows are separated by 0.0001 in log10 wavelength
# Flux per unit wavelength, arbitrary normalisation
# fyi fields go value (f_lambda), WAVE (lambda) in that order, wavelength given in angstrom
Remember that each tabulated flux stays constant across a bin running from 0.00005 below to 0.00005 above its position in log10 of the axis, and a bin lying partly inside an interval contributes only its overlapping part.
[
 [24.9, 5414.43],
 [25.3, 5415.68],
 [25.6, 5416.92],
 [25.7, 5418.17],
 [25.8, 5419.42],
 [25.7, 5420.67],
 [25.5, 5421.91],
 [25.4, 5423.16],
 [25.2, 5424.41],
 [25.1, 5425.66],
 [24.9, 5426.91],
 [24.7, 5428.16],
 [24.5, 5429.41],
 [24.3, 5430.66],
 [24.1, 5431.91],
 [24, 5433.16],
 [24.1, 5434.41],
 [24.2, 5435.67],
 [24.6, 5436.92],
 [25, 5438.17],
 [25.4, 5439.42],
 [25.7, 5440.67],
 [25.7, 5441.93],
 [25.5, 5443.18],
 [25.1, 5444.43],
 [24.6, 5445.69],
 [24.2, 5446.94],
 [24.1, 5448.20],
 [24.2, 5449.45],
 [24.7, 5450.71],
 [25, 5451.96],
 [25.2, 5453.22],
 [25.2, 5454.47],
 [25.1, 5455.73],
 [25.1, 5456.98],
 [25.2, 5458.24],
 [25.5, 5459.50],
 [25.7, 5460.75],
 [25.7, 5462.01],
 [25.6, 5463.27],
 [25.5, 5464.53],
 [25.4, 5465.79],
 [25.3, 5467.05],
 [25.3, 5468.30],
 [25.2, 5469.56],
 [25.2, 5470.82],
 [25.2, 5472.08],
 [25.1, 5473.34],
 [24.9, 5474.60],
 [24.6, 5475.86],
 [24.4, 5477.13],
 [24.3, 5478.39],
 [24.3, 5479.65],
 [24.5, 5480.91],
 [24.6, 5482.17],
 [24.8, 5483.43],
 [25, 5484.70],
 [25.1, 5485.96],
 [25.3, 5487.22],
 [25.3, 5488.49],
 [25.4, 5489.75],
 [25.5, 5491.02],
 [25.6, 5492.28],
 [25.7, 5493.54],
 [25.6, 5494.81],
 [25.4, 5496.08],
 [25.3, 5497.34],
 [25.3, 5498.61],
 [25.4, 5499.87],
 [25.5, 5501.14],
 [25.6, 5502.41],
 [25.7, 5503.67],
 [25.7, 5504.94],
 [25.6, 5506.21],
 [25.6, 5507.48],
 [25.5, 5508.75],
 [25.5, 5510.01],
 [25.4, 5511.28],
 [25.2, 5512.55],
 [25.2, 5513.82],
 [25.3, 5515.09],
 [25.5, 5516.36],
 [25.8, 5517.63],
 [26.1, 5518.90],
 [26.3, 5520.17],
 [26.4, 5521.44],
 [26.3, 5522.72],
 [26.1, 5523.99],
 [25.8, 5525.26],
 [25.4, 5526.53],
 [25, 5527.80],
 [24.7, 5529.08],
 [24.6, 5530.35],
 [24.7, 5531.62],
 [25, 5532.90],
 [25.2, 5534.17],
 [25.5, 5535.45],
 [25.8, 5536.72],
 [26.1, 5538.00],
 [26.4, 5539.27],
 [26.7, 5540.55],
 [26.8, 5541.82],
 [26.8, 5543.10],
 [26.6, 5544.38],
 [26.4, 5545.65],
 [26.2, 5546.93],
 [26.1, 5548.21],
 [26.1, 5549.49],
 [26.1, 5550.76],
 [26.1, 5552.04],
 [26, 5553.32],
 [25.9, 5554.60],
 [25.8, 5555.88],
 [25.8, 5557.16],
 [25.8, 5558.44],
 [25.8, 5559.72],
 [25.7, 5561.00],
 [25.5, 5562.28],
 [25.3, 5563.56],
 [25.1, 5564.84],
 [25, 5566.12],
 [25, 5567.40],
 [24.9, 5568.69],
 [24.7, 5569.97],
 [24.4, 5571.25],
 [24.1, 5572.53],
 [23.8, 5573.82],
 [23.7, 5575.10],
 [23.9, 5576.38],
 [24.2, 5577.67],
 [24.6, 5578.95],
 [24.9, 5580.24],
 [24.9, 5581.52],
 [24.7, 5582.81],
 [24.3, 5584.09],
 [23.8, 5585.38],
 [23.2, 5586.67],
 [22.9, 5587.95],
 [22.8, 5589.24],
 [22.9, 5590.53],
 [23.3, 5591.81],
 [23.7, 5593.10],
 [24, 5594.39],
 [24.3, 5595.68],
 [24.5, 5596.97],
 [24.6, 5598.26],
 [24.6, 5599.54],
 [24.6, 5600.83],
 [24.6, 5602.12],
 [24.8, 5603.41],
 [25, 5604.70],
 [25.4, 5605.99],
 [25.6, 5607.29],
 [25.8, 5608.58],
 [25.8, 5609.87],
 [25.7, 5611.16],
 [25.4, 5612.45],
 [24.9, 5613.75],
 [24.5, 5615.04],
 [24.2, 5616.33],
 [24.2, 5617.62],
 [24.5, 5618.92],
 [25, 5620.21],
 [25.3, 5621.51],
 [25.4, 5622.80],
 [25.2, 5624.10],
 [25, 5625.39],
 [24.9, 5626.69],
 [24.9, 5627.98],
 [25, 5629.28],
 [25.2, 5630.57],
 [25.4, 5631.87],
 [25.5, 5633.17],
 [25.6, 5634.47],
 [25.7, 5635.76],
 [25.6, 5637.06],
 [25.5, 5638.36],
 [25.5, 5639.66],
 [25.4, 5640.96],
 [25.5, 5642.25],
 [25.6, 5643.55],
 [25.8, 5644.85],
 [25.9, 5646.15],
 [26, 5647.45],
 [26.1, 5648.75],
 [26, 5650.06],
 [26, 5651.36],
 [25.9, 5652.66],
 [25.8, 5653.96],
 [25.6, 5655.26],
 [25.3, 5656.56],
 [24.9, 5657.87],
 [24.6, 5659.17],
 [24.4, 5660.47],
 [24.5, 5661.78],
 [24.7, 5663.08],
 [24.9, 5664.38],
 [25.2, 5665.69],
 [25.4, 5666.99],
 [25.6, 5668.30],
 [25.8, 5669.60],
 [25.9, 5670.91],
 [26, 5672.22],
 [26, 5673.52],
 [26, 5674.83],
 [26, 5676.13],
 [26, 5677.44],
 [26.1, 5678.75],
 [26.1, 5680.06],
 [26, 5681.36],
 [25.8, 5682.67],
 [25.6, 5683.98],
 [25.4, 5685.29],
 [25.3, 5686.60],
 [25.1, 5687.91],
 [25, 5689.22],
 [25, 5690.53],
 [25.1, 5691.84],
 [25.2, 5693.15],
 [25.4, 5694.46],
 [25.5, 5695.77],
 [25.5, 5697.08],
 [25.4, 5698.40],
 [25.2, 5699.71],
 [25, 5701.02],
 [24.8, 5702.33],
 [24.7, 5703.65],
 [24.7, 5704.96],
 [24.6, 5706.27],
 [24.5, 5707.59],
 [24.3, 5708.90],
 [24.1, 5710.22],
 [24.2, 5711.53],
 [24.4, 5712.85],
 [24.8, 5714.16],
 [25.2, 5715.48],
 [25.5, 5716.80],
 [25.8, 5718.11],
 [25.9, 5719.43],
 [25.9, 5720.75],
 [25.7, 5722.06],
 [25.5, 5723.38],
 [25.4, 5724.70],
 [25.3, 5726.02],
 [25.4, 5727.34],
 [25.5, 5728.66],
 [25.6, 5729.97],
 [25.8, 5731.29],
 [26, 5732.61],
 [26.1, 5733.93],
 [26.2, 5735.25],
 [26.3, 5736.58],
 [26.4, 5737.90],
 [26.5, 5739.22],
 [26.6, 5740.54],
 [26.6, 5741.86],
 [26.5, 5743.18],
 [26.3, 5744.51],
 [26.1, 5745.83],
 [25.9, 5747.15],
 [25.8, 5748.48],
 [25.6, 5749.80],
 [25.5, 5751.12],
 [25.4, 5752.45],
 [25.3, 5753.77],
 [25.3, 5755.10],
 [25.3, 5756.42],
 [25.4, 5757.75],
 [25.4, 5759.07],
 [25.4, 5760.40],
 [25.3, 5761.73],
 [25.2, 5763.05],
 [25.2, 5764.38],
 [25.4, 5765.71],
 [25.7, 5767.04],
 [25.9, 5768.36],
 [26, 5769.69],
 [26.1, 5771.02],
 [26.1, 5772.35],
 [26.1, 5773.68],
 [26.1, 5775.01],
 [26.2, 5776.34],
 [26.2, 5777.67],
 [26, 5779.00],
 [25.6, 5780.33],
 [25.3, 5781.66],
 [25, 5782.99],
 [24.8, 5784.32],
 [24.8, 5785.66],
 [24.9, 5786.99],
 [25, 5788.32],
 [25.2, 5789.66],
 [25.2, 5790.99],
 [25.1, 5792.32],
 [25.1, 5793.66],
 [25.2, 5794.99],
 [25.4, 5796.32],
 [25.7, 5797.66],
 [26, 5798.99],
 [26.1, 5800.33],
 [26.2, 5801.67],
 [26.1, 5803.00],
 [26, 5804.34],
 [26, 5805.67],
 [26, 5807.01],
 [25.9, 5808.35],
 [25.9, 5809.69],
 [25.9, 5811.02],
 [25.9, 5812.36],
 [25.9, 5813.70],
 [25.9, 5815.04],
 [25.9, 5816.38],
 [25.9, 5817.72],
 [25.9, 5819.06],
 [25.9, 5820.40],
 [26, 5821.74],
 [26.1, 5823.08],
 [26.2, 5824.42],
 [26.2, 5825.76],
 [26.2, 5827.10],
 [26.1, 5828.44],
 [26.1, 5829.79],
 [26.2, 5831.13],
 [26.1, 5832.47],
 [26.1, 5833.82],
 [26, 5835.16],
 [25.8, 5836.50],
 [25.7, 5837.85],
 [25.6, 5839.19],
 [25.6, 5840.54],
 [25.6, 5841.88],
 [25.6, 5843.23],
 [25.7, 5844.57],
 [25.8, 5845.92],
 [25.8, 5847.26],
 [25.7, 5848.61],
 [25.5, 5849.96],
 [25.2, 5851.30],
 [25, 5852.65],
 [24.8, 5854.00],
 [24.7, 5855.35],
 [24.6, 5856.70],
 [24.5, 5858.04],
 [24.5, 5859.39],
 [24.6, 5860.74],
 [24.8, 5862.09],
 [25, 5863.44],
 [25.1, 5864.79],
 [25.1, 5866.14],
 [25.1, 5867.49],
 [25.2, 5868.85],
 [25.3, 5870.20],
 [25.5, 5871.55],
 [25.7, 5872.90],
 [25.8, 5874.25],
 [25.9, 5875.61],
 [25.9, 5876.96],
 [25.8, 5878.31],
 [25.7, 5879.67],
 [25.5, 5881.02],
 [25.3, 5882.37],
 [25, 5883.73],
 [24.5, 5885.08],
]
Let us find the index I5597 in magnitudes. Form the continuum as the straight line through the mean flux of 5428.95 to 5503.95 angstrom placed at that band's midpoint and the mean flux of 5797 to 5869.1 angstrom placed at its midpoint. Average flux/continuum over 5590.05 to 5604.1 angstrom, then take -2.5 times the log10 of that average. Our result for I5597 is 0.05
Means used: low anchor 25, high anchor 25.6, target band 24.2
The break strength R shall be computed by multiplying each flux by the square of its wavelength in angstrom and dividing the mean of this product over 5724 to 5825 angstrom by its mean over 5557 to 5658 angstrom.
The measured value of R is 1.1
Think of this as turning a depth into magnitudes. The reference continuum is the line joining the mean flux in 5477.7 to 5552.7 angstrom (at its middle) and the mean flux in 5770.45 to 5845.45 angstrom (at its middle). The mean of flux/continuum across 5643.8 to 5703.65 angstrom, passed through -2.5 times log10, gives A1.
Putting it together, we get 0.01 mag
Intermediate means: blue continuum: 25.6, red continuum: 25.8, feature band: 25.5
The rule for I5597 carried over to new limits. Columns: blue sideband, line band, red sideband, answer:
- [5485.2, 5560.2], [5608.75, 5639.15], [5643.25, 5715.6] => 0.01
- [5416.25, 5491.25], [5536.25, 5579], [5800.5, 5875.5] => -0.01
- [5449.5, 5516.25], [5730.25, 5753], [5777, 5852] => -0.02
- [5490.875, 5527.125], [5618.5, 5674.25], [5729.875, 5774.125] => 0.01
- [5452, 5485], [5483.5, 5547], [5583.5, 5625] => -0.03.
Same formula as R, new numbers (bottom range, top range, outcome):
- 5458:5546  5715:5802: 1.10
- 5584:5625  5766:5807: 1.11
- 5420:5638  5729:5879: 1.13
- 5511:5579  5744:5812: 1.09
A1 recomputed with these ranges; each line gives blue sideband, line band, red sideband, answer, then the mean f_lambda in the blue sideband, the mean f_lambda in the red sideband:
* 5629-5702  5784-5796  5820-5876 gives 0.02 mag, 25.5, 25.5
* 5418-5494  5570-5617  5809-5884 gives 0.04 mag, 25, 25.6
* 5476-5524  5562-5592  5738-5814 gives 0.05 mag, 25.4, 25.7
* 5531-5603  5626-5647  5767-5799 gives -0.01 mag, 25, 25.5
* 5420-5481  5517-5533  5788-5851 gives -0.02 mag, 25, 25.8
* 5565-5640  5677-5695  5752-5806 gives -0.02 mag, 24.7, 25.6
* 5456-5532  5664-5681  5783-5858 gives -0.01 mag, 25.3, 25.7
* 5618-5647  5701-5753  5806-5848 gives 0.00 mag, 25.3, 25.9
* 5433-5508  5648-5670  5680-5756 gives 0.00 mag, 25.1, 25.5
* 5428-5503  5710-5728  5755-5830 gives 0.01 mag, 25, 25.7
